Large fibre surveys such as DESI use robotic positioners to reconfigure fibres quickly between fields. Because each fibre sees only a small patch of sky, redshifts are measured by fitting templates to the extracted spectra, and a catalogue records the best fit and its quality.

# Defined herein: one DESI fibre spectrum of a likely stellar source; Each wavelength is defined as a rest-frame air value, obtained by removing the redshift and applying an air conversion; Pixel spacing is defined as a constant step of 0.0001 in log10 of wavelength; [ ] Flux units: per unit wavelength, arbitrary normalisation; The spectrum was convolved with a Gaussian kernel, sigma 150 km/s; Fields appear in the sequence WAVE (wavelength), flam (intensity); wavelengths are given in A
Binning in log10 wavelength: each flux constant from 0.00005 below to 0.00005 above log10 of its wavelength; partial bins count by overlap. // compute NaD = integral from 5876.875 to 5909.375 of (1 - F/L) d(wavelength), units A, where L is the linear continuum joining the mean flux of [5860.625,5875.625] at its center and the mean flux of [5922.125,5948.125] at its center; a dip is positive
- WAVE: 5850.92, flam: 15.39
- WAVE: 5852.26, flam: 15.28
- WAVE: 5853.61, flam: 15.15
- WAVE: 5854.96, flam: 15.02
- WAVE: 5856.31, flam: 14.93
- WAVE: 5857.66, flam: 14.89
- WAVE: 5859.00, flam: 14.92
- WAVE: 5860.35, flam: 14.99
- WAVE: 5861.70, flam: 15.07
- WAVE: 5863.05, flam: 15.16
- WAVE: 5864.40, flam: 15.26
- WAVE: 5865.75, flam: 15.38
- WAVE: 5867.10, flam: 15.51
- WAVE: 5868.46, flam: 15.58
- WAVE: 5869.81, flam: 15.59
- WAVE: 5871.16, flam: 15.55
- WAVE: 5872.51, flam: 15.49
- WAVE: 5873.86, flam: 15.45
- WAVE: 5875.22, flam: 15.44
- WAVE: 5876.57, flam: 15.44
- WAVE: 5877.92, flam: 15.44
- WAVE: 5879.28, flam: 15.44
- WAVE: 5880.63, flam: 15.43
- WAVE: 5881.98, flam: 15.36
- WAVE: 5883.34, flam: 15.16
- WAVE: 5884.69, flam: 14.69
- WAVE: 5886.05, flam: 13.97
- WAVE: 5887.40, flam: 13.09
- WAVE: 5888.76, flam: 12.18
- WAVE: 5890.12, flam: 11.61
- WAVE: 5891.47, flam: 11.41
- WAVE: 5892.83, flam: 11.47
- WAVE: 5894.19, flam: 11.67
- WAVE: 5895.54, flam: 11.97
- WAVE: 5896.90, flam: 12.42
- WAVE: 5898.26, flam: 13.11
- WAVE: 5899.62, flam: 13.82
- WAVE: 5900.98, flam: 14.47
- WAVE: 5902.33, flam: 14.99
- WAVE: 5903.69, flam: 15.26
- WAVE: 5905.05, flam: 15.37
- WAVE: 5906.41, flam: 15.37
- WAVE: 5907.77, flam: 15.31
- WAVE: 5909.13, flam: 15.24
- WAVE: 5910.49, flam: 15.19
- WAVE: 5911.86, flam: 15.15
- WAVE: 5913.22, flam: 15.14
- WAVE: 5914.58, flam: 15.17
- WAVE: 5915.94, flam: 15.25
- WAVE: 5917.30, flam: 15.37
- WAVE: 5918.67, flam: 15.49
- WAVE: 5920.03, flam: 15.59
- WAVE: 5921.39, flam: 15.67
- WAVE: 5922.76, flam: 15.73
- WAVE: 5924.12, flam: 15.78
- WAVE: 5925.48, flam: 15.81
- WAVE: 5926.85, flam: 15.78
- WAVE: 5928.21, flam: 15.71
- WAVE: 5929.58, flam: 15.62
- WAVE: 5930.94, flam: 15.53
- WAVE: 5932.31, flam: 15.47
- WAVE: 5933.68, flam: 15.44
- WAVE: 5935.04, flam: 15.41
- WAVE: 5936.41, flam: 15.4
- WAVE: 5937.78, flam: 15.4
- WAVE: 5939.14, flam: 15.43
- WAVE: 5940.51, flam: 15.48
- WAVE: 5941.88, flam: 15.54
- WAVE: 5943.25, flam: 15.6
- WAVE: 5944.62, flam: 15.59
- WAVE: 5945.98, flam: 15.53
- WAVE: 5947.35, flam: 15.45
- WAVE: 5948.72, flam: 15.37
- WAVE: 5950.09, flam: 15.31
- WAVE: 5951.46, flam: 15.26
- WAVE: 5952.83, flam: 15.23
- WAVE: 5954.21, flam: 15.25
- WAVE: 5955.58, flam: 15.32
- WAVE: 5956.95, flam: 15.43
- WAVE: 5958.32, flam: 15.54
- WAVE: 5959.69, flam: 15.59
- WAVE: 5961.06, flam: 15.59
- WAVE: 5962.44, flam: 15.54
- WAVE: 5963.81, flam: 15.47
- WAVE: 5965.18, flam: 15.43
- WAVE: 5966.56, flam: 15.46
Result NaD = 3.21 A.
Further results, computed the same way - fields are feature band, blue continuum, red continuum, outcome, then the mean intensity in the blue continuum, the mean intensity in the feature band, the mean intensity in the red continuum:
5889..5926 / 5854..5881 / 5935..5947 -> 2.48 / 15.3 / 14.4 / 15.5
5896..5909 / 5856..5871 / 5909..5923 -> 0.74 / 15.2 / 14.5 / 15.3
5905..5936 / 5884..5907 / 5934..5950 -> -2.10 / 13.3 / 15.5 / 15.5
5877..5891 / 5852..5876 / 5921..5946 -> 1.03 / 15.3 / 14.2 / 15.6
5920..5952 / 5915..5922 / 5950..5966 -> -0.20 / 15.5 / 15.5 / 15.4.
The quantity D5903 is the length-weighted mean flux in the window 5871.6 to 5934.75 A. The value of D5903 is 14.7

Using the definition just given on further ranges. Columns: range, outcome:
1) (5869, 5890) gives 14.8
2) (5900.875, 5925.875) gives 15.4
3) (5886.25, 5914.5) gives 13.7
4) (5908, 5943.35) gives 15.5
